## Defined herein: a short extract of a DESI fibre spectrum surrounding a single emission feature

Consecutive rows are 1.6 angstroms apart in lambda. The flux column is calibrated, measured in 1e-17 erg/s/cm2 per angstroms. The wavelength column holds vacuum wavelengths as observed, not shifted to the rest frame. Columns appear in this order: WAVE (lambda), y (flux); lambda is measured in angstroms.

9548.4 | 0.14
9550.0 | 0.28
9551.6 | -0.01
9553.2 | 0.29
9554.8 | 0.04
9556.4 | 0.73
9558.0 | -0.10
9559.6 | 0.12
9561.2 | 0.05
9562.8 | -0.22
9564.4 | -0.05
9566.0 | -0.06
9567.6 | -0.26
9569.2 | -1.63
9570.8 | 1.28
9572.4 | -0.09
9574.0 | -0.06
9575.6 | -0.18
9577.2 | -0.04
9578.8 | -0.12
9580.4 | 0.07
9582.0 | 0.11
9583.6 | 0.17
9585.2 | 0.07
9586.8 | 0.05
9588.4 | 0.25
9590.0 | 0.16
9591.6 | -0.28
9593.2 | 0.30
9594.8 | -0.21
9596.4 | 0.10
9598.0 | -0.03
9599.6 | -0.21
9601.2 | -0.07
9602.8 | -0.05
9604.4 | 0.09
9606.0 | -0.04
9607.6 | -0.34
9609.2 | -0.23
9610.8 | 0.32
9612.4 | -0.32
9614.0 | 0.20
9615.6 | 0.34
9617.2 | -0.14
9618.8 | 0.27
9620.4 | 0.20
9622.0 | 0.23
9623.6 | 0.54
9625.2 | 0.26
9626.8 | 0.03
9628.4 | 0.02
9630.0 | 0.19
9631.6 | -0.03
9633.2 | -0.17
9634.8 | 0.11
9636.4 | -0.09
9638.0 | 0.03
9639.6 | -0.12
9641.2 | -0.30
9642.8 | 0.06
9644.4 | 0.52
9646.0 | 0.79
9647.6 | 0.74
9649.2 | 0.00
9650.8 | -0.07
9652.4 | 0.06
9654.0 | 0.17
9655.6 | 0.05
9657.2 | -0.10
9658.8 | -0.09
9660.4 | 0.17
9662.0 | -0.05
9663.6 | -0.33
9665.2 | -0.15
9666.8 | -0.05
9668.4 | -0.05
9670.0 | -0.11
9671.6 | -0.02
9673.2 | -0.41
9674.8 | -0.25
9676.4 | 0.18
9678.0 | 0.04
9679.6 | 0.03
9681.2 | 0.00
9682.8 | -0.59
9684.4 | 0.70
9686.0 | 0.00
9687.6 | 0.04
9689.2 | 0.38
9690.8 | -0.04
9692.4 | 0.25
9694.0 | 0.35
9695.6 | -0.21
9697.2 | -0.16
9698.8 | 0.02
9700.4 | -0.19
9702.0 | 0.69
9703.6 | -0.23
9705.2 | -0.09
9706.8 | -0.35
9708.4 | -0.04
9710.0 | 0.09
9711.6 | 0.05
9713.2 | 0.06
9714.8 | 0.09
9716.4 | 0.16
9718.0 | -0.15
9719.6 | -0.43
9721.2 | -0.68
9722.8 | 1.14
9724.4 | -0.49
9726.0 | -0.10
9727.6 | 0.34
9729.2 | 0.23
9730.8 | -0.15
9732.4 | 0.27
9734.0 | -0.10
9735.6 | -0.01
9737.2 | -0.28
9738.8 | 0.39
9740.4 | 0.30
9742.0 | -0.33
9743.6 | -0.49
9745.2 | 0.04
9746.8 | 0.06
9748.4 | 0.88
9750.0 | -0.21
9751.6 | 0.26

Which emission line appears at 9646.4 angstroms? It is [O III]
